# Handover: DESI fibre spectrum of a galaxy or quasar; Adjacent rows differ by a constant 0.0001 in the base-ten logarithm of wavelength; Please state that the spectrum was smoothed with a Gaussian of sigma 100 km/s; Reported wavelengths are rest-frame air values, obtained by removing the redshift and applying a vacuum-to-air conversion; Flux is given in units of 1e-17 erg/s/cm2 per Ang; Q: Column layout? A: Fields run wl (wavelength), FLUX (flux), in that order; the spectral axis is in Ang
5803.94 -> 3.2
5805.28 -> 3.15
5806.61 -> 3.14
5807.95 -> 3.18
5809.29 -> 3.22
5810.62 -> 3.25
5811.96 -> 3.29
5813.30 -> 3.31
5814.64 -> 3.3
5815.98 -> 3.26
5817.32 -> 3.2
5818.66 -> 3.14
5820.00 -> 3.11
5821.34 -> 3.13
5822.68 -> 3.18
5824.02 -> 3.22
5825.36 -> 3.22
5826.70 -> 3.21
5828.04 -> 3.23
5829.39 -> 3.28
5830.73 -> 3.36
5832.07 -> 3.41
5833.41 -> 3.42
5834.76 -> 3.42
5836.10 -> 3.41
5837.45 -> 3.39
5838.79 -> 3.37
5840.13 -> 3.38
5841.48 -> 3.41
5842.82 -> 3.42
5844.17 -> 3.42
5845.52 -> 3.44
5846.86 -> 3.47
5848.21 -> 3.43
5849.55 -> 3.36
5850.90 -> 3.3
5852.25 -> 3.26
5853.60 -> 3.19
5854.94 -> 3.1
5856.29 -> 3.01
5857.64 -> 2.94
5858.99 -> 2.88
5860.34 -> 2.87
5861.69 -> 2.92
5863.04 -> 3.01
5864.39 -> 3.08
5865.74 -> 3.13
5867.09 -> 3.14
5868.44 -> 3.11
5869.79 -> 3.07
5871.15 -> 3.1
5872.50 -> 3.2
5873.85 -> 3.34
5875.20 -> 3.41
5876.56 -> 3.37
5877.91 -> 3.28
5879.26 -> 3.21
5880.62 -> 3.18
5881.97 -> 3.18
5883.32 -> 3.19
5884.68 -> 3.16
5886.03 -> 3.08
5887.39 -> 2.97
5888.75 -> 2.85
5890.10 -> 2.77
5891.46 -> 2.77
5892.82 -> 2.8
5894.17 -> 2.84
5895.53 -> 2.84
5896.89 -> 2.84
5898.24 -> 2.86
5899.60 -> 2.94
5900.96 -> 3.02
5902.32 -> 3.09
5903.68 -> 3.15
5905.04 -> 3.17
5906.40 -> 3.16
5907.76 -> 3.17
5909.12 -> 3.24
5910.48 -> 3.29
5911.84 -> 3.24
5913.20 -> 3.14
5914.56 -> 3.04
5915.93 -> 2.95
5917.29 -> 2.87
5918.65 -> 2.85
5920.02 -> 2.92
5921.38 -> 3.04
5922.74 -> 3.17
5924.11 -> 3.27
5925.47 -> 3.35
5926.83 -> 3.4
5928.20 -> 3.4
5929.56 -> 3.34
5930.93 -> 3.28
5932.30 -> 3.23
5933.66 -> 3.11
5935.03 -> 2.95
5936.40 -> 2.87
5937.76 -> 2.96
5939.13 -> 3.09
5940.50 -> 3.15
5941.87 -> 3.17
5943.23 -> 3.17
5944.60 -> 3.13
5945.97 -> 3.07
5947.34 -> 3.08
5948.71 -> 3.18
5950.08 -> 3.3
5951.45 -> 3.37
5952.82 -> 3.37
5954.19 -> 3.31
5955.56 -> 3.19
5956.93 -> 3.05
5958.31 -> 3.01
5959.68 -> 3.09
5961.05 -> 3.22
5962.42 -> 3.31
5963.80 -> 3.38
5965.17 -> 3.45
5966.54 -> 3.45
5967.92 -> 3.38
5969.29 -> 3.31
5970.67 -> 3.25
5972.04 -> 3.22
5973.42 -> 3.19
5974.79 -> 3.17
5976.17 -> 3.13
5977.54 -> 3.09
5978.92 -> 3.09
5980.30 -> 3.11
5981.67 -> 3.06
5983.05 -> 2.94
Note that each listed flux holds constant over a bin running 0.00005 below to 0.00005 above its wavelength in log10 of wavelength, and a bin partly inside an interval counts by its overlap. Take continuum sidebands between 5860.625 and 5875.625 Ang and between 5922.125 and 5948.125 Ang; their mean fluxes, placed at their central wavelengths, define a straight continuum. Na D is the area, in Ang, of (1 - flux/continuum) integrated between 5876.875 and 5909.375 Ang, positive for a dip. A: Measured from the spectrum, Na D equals 1.1 Ang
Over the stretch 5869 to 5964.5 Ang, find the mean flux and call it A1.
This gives 3.12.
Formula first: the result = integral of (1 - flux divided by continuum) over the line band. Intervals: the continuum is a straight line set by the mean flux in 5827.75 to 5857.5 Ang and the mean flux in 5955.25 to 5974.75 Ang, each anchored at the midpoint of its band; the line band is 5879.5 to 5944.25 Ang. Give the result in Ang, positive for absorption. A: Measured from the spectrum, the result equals 4.1 Ang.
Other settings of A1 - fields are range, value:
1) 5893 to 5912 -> 3.05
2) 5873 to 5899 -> 3.05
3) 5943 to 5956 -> 3.22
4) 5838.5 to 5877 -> 3.21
